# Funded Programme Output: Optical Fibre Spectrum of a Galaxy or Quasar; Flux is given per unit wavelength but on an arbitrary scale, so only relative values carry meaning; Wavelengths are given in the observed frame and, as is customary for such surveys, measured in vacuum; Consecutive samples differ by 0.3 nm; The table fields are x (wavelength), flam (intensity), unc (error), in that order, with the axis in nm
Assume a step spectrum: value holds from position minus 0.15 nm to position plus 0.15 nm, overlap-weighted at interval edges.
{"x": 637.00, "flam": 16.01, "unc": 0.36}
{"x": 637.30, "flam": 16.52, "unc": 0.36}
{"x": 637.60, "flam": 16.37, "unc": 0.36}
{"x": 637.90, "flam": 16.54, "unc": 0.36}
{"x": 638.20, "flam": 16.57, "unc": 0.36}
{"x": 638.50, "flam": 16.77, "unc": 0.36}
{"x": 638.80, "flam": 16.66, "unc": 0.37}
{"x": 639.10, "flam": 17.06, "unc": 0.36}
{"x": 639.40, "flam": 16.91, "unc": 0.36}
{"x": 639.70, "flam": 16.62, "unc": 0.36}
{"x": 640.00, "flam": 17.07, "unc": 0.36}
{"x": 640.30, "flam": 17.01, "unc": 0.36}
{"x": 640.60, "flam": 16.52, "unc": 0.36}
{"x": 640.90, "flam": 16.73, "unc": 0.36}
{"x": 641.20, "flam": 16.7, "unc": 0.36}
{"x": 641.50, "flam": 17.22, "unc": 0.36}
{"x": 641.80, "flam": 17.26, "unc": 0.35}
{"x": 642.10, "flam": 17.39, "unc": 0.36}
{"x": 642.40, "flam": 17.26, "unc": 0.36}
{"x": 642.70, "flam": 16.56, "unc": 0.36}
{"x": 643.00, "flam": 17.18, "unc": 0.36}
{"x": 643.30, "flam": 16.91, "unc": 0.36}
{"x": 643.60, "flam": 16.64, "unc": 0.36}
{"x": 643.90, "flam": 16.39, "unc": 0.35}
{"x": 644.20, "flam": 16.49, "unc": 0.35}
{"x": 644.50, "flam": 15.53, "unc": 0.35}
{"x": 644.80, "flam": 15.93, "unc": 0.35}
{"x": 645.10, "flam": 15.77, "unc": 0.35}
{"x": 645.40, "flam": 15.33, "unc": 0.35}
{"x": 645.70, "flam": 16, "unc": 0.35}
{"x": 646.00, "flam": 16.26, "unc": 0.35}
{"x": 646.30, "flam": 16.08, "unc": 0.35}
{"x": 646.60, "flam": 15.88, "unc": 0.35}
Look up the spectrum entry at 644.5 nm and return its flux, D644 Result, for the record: 15.53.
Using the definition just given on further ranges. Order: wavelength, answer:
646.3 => 16.08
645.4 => 15.33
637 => 16.01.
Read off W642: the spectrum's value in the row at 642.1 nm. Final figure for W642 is 17.39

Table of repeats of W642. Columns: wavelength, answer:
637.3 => 16.52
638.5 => 16.77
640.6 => 16.52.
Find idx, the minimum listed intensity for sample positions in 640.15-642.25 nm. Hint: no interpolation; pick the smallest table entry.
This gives 16.52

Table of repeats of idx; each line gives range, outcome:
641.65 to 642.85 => 16.56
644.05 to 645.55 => 15.33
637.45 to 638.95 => 16.37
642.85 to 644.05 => 16.39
